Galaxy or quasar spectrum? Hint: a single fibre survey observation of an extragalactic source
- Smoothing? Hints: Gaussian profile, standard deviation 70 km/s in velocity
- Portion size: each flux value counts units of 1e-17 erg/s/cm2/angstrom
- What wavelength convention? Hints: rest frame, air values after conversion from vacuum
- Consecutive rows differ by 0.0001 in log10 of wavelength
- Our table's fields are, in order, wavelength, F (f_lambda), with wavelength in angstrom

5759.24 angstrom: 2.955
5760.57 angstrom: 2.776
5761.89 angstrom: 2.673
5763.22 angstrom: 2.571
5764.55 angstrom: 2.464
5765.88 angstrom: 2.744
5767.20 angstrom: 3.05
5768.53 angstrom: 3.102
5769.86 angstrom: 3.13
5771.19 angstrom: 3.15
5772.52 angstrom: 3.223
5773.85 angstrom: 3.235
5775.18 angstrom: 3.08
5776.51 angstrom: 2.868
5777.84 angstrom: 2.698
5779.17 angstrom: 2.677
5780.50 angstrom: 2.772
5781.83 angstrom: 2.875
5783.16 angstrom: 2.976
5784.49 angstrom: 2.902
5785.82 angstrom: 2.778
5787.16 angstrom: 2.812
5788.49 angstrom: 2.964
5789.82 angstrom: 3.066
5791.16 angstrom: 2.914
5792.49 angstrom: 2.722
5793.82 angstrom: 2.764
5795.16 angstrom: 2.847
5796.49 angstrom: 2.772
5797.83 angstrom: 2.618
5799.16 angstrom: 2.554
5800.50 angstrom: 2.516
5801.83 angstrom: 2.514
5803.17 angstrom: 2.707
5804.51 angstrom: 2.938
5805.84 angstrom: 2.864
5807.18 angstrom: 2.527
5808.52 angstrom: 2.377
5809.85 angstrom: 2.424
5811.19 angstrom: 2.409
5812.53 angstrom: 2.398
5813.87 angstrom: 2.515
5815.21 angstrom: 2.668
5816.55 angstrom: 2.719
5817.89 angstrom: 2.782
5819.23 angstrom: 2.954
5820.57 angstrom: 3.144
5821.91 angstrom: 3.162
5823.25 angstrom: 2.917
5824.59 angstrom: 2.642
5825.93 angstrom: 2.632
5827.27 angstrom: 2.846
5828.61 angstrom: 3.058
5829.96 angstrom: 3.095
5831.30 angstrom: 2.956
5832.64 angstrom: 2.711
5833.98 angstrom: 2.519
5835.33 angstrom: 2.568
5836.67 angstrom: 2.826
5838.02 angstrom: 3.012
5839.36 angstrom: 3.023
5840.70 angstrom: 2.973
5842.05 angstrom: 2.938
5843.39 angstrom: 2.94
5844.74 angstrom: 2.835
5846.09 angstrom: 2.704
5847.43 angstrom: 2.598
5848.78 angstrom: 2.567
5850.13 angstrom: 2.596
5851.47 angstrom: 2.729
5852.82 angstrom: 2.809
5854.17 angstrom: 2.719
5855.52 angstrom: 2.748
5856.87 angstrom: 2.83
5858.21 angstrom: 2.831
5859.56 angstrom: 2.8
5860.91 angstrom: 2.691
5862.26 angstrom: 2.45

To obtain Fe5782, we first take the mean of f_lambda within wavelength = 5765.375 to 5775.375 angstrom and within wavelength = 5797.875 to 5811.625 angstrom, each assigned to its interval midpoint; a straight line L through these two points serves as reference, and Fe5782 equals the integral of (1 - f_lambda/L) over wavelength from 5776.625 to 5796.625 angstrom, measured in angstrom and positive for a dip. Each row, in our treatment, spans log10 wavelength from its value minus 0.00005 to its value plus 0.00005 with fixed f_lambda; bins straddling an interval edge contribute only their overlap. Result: 0.1 angstrom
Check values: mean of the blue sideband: 3.1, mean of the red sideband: 2.59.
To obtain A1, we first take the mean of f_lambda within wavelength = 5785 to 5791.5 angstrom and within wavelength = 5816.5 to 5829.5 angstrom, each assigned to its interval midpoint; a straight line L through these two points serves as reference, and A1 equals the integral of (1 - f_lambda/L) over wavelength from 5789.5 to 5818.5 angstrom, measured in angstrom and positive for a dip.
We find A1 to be 2.4 angstrom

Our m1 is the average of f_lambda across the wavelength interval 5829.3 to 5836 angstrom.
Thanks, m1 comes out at 2.77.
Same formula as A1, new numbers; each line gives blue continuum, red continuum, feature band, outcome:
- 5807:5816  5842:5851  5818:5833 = -2.0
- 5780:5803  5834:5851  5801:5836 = 0.7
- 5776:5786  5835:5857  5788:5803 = 0.4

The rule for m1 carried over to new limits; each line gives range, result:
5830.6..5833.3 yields 2.84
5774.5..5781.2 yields 2.82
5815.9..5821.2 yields 2.9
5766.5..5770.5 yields 3.09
